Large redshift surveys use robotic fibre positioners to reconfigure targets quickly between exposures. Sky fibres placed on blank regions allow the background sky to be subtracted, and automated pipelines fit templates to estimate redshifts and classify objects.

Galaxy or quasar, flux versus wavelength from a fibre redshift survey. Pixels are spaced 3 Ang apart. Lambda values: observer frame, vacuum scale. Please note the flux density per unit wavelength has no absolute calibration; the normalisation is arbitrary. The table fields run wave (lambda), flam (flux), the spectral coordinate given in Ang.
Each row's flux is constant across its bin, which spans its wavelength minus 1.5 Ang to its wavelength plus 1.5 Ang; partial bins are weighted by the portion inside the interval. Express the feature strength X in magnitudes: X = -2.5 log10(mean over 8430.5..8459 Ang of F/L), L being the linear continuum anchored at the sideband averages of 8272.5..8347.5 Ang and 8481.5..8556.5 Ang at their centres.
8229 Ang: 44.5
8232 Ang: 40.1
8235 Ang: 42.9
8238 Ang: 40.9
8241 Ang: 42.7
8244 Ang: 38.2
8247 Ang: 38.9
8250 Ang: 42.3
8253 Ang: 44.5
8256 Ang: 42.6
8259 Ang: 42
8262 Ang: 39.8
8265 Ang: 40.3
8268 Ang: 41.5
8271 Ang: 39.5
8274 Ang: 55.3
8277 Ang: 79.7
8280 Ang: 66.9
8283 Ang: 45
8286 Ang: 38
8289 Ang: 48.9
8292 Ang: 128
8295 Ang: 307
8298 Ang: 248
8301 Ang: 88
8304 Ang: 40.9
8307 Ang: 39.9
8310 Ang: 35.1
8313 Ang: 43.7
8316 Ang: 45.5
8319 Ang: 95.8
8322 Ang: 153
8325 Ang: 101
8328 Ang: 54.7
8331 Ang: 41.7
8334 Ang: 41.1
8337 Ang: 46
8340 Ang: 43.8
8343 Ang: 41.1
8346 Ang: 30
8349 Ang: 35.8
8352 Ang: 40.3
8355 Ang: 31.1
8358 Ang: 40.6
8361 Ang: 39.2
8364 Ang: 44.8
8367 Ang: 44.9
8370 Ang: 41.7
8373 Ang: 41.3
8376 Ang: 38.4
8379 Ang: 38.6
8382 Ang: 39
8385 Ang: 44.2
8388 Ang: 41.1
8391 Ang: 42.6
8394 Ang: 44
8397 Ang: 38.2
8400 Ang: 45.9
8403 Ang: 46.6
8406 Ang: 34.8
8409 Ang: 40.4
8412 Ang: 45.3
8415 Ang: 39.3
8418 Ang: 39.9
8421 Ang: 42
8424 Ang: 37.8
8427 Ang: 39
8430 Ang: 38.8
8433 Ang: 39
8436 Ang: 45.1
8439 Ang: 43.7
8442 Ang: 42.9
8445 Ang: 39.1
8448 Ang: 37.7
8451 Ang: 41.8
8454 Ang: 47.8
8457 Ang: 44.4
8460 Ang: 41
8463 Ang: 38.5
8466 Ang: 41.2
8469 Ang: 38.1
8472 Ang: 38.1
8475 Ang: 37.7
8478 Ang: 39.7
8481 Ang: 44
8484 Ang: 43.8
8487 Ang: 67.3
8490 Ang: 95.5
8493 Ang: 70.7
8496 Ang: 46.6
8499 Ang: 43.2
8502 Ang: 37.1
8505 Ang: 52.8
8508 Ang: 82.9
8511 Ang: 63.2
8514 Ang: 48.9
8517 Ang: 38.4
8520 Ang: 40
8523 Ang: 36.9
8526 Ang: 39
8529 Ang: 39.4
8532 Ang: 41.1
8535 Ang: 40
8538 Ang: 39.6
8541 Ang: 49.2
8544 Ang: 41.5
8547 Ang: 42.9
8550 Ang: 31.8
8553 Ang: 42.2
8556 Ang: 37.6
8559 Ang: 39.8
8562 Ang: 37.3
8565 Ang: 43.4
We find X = 0.36 mag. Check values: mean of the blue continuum 78.3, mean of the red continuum 48.5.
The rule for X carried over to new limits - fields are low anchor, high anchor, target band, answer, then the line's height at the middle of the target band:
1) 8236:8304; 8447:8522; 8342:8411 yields 0.44 mag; 60.3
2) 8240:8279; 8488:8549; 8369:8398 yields 0.16 mag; 47.4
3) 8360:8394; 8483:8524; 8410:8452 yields 0.16 mag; 47.4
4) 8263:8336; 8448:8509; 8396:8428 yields 0.42 mag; 60.3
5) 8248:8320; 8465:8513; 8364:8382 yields 0.47 mag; 63.6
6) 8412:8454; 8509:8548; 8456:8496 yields -0.17 mag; 42.1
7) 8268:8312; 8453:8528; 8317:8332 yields -0.10 mag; 81.1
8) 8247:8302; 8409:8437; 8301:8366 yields 0.22 mag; 63.5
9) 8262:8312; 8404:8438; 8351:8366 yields 0.45 mag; 59.8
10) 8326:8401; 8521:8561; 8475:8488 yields -0.15 mag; 40.6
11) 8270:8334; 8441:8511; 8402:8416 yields 0.46 mag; 62.6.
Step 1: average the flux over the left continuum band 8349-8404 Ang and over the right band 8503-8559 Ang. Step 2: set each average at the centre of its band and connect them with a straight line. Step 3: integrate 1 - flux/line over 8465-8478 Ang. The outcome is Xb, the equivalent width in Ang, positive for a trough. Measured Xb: 1.3 Ang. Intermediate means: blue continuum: 41.1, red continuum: 44.7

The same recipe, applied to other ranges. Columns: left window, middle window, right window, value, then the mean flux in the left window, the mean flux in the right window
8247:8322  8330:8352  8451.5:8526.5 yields 8.8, 73.4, 48.7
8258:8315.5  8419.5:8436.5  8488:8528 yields 6.0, 77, 53.5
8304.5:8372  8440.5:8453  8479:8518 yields 3.2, 51.2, 56.5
